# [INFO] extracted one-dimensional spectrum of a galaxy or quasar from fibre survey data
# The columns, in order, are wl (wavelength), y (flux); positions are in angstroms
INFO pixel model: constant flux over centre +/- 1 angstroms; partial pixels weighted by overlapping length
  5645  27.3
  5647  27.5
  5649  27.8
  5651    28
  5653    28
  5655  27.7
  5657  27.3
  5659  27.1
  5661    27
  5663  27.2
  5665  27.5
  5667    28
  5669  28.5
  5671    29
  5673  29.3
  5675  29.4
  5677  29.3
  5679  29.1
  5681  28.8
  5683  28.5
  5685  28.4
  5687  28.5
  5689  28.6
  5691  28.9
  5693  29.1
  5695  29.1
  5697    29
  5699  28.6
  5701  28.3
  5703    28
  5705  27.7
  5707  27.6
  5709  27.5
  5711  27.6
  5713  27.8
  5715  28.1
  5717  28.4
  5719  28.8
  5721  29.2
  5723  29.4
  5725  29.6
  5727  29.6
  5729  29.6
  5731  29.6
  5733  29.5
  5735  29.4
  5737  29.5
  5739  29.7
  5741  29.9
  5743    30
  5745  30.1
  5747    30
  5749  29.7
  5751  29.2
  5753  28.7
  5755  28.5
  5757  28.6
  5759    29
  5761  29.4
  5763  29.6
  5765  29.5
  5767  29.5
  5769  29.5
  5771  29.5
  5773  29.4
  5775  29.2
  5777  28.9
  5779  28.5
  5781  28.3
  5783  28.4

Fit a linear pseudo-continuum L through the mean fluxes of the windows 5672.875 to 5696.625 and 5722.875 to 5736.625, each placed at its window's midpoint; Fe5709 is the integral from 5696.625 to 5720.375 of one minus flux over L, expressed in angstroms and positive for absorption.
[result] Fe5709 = 0.9 angstroms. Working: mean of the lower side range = 28.9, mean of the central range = 28.1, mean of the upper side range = 29.5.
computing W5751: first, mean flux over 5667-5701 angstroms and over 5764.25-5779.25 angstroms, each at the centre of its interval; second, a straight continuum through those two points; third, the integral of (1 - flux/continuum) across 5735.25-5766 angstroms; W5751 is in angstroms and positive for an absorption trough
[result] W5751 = -0.26 angstroms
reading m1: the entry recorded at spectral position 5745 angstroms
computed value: 30.1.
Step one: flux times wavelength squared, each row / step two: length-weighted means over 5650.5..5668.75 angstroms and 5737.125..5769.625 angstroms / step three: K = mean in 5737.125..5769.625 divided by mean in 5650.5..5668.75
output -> 1.1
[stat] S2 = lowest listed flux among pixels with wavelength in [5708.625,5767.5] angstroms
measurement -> 27.5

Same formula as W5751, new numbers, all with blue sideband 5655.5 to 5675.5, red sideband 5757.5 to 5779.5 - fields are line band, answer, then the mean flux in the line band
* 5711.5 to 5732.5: -0.2 angstroms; 29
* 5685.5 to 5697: -0.2 angstroms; 28.8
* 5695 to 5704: 0.0 angstroms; 28.5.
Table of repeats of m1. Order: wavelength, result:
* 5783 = 28.4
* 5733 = 29.5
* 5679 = 29.1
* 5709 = 27.5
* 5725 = 29.6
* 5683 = 28.5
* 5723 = 29.4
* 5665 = 27.5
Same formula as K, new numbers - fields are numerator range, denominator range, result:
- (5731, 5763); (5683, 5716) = 1.06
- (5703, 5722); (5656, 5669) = 1.04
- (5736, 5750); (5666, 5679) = 1.06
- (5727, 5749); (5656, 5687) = 1.07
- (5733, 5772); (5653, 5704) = 1.06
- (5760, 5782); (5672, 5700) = 1.04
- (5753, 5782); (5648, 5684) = 1.07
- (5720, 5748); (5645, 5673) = 1.10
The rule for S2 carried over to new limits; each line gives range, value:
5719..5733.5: 28.8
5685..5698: 28.4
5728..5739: 29.4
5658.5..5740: 27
